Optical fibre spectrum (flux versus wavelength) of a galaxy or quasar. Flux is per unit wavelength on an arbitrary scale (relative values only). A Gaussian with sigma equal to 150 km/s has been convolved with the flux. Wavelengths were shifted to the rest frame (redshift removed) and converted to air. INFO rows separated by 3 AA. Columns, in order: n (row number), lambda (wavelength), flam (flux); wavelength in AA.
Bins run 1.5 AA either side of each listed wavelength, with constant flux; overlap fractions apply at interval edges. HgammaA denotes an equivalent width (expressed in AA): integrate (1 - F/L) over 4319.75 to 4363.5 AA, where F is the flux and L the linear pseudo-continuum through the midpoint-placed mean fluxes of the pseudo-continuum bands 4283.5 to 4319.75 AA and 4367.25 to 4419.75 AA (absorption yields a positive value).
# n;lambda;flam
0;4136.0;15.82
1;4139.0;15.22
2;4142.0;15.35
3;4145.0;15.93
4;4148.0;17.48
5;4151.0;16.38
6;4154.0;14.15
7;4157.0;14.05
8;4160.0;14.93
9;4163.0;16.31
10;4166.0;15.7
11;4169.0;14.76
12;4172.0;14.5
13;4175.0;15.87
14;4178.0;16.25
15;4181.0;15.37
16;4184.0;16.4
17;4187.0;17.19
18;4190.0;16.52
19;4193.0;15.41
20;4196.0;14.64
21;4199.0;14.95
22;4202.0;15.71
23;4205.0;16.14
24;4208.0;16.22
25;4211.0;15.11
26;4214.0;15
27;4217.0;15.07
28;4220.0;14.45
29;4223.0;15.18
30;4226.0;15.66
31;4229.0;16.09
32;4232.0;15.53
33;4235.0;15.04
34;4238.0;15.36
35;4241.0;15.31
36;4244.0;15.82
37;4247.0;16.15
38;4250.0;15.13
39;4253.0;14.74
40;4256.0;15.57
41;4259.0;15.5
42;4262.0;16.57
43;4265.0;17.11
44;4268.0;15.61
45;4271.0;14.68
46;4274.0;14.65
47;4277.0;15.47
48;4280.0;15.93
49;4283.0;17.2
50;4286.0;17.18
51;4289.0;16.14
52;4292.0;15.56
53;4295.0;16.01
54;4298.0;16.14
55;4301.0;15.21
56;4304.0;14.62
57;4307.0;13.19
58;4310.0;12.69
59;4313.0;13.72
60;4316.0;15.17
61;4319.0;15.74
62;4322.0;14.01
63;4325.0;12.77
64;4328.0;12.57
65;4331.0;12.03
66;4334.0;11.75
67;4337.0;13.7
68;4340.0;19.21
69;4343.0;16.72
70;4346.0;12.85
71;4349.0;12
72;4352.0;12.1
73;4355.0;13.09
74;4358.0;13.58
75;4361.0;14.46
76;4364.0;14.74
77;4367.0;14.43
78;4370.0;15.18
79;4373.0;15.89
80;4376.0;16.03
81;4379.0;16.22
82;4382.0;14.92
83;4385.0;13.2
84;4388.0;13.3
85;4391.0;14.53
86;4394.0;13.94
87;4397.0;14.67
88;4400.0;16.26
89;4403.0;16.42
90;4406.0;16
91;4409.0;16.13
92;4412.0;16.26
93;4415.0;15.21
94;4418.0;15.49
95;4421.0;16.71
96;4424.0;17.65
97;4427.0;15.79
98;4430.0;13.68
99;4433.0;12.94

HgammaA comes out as 4.35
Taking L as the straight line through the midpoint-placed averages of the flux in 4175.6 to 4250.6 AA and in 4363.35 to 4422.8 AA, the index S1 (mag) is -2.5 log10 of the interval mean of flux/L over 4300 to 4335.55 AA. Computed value 0.137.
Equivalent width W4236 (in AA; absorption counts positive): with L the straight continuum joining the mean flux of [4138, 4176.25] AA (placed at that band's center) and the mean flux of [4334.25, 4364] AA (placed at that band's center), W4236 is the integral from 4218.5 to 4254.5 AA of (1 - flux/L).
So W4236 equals -1.17 AA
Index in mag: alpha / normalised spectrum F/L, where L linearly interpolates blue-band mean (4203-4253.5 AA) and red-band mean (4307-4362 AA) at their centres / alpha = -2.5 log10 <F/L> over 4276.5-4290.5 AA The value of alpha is -0.13 mag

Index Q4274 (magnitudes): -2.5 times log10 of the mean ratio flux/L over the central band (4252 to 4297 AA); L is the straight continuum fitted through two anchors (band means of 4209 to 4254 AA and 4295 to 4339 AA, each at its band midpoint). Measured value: -0.09 mag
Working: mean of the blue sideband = 15.3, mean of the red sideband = 13.9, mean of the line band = 15.9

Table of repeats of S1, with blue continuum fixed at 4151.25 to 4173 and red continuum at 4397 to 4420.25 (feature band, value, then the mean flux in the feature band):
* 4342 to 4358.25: 0.18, 13.3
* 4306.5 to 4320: 0.11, 14.1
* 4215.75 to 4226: 0.02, 15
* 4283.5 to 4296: -0.06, 16.3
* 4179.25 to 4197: -0.06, 16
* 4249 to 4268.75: -0.03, 15.8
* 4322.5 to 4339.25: 0.20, 12.9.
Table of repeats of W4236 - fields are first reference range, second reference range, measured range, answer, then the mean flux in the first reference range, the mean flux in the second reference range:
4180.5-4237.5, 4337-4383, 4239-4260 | -0.2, 15.6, 14.7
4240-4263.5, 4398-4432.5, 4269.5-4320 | 1.4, 15.6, 15.9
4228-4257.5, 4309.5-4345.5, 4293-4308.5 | -0.5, 15.5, 14.2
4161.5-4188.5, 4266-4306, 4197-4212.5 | 0.2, 15.8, 15.7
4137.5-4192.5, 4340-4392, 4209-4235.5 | 0.1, 15.7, 14.4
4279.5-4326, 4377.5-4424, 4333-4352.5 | 1.3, 15.1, 15.4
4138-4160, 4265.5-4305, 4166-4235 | 0.2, 15.5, 15.8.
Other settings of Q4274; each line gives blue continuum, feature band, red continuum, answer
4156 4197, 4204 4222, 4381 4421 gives 0.02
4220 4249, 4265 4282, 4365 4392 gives -0.01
